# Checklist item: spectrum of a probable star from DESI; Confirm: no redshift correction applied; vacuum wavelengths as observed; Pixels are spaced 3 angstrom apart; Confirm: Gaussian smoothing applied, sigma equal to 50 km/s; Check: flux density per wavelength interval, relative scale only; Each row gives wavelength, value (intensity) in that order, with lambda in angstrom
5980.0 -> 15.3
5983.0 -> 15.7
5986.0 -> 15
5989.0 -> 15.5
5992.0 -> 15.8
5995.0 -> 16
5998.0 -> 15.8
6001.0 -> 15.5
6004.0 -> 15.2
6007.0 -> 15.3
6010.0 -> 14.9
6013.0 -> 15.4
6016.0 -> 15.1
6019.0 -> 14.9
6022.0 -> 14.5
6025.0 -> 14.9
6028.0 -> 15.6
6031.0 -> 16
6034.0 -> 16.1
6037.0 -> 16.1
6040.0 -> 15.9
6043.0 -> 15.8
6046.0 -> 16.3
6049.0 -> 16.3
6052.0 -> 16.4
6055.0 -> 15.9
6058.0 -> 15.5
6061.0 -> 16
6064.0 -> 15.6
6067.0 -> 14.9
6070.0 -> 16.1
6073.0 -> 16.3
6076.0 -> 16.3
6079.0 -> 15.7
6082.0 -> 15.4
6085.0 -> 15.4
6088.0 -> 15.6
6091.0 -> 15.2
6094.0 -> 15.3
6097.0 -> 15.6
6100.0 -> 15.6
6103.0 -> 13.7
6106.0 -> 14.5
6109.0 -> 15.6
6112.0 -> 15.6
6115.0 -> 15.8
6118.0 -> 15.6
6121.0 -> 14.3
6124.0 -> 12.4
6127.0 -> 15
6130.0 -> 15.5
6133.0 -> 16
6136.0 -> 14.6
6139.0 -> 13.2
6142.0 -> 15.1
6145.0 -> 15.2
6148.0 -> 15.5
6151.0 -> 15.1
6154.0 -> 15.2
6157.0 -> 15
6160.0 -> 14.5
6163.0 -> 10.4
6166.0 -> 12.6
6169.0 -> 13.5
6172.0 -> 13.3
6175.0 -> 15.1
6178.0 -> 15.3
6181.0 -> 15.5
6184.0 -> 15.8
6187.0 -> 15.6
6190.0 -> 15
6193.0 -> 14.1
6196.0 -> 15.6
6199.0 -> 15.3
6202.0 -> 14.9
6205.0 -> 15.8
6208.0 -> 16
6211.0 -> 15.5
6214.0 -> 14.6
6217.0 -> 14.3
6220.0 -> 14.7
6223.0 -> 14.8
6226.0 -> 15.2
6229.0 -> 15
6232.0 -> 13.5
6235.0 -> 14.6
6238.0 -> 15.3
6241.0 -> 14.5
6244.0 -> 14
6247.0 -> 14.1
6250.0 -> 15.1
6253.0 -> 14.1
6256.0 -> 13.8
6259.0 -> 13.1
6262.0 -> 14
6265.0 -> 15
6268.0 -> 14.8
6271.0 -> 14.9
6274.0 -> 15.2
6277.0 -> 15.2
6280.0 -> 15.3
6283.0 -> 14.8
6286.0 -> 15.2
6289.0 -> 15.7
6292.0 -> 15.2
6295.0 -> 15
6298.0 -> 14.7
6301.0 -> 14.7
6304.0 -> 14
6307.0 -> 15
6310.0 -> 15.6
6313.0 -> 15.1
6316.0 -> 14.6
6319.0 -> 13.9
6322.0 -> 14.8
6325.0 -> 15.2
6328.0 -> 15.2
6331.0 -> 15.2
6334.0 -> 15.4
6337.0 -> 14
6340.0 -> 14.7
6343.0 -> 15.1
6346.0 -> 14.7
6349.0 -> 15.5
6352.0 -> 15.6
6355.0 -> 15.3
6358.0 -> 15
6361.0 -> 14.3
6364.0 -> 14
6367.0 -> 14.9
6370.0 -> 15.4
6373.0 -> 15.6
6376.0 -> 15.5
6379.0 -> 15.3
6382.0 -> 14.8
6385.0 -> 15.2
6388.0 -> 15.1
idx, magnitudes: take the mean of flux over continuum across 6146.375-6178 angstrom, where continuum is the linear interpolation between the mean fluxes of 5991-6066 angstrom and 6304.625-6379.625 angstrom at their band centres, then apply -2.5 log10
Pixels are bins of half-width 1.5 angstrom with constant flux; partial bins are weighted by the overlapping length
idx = 0.09 mag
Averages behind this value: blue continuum 15.6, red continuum 15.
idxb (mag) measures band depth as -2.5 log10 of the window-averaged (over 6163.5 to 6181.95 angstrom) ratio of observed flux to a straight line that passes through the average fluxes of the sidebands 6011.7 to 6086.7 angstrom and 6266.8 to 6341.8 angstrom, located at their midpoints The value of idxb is 0.101 mag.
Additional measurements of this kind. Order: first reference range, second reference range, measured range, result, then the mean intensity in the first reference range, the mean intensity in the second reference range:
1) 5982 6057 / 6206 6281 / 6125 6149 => 0.012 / 15.6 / 14.7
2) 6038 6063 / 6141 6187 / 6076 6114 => 0.007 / 16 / 14.5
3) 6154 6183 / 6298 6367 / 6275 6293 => -0.046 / 14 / 14.9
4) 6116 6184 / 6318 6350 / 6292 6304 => 0.004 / 14.5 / 14.9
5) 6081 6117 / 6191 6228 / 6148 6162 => 0.023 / 15.3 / 15.1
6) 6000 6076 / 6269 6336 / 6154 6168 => 0.150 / 15.6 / 15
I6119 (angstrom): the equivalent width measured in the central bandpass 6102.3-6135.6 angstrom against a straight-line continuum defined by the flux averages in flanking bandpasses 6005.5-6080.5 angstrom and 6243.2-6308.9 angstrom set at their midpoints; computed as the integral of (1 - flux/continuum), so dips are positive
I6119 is 0.9 angstrom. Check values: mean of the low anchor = 15.7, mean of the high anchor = 14.7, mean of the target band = 14.9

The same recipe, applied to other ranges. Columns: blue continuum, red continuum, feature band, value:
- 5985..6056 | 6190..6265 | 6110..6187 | 2.03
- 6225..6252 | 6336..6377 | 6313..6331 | 0.06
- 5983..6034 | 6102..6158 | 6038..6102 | -2.62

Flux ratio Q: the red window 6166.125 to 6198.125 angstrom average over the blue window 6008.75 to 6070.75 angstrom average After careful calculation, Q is 0.95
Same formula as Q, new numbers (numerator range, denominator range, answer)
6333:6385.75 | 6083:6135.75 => 0.99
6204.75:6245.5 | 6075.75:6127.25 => 0.98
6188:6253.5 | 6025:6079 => 0.93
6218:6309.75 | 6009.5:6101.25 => 0.94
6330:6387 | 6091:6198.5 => 1.02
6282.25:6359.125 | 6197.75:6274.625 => 1.02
